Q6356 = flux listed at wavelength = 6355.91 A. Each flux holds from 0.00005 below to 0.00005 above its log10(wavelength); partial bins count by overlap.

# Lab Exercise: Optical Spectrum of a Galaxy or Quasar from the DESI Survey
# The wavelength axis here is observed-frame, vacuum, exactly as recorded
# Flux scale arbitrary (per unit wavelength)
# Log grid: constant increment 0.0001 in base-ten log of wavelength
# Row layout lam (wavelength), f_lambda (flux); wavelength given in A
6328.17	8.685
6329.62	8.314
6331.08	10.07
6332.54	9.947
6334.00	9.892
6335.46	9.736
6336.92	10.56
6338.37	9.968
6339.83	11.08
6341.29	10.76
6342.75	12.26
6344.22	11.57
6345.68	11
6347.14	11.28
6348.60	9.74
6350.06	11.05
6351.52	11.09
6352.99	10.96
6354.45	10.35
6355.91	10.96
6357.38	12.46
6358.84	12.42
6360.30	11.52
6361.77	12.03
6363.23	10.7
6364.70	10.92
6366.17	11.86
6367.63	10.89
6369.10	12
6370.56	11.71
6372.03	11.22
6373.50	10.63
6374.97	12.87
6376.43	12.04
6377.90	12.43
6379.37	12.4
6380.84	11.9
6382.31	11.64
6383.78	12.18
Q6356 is 10.96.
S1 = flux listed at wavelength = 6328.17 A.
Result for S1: 8.685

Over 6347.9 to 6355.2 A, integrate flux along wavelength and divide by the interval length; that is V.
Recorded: 10.6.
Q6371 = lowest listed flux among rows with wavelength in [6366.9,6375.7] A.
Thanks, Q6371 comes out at 10.63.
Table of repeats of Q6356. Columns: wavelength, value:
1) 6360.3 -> 11.52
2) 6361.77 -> 12.03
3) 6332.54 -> 9.947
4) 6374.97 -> 12.87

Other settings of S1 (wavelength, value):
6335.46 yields 9.736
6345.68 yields 11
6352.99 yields 10.96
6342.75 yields 12.26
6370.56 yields 11.71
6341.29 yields 10.76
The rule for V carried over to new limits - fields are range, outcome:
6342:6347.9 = 11.5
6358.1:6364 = 11.7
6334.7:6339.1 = 10.1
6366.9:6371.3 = 11.5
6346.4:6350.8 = 10.7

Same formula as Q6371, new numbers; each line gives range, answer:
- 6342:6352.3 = 9.74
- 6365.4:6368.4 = 10.89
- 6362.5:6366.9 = 10.7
